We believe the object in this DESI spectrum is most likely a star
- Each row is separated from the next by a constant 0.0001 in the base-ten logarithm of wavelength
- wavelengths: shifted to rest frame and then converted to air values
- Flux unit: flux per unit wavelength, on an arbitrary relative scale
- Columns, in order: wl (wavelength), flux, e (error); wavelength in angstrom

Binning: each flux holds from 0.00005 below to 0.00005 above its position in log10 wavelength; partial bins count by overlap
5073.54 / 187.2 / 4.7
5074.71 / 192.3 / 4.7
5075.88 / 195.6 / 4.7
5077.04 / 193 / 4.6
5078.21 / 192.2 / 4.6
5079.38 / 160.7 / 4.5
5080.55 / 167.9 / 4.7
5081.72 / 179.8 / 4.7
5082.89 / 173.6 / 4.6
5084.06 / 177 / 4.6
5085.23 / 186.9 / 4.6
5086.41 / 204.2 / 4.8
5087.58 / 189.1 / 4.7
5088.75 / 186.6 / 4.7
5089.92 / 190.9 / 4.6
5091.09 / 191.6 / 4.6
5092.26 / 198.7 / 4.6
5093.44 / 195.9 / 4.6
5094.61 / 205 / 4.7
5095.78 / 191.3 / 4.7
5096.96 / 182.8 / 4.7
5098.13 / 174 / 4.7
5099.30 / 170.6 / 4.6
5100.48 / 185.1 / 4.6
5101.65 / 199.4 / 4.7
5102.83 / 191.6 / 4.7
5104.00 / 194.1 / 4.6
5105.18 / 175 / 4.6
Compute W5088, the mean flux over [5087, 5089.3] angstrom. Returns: 188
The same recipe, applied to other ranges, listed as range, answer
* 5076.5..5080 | 182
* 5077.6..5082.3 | 175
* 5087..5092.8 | 192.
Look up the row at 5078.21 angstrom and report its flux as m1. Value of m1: 192.2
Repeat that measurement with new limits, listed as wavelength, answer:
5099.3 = 170.6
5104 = 194.1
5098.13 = 174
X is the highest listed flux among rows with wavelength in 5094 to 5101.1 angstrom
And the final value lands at 205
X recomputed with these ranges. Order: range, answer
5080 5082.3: 179.8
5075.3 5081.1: 195.6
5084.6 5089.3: 204.2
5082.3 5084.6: 177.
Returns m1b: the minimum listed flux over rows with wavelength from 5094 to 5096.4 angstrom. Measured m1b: 191.3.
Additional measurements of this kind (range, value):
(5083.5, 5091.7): 177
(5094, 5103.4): 170.6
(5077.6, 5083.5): 160.7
